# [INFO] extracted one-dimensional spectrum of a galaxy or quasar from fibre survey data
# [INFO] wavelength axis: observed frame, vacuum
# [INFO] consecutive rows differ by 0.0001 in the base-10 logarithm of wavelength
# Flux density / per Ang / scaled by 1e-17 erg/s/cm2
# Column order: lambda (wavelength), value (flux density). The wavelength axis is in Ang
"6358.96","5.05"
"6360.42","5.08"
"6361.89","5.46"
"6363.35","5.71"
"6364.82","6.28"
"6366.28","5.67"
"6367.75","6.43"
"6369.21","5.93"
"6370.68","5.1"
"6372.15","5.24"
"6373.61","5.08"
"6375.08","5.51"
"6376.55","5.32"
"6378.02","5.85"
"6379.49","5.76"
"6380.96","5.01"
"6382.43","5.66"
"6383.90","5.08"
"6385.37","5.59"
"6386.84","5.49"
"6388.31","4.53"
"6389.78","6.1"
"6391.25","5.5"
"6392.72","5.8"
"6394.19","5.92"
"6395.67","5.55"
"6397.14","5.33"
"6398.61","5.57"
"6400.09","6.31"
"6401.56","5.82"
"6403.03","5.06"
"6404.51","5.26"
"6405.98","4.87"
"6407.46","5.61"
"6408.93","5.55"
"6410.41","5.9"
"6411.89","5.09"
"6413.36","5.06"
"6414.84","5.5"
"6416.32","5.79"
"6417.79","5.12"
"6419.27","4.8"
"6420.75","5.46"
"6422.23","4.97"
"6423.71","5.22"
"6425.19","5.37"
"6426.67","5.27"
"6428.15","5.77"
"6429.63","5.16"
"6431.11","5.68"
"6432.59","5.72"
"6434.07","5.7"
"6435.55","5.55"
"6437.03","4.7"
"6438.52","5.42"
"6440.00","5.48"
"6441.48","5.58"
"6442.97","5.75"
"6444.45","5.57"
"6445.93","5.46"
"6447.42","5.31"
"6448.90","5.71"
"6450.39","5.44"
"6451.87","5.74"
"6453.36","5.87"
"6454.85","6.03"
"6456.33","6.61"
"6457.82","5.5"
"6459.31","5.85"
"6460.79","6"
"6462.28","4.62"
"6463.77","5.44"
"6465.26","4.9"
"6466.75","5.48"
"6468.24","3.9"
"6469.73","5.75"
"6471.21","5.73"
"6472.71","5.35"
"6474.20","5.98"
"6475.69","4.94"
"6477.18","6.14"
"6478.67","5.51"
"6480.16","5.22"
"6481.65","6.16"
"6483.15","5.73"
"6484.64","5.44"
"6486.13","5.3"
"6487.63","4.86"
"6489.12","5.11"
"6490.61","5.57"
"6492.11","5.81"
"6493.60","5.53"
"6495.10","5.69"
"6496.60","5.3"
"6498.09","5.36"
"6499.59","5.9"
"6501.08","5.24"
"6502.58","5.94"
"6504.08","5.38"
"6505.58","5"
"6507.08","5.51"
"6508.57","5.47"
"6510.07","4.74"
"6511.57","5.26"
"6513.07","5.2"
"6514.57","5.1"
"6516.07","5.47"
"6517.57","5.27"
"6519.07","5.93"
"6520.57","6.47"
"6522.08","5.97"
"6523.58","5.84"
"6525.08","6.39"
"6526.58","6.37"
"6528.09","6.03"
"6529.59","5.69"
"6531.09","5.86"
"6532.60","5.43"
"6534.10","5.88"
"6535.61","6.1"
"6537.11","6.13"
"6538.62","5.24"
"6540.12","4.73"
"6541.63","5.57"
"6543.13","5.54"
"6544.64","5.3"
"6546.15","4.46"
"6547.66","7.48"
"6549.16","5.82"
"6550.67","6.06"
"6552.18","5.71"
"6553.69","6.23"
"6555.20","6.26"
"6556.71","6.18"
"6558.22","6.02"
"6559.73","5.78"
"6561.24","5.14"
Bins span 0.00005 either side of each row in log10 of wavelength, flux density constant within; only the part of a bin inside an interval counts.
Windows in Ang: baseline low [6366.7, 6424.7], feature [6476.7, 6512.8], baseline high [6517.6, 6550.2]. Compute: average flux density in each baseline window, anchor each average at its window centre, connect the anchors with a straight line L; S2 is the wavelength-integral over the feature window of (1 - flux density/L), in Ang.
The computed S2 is 1.6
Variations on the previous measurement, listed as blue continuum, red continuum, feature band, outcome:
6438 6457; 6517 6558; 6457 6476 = 1.2 Ang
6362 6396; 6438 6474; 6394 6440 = 1.1 Ang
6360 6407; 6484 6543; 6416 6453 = 0.8 Ang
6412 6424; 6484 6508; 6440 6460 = -1.5 Ang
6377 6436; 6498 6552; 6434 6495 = 0.5 Ang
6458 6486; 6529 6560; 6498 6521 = 0.7 Ang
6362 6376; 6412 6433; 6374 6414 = 0.1 Ang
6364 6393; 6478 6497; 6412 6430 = 0.8 Ang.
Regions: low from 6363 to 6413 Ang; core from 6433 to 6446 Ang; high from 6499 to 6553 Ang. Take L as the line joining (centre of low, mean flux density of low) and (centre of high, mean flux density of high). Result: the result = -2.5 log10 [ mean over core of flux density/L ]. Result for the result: 0.02 mag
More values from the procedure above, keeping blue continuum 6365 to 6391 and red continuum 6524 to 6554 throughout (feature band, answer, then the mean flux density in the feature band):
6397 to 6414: 0.02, 5.46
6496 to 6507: 0.05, 5.45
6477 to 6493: 0.04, 5.51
